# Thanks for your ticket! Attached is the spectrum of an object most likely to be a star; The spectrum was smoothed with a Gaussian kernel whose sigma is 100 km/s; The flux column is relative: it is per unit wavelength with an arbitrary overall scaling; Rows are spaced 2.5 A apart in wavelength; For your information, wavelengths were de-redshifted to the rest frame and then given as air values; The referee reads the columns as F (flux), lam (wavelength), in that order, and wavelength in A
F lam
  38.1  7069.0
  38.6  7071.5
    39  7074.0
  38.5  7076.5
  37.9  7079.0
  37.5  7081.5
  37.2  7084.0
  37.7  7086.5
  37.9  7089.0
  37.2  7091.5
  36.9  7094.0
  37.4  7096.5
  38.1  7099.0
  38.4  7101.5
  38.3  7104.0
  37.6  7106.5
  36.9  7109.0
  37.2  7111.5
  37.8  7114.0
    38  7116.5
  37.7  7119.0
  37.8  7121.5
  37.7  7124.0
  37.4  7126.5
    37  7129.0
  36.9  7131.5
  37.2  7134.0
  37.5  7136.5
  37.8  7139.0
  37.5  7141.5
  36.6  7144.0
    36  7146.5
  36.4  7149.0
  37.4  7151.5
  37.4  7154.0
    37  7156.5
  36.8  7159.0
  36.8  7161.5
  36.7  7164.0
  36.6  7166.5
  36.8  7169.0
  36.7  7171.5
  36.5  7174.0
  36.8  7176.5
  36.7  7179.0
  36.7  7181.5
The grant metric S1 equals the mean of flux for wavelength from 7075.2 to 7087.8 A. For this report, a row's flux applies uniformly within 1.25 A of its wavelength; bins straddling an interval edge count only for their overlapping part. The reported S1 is 37.8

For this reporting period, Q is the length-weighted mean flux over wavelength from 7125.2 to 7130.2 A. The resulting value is 37.2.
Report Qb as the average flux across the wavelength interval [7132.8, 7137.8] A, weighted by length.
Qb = 37.4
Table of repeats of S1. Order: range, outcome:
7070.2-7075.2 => 38.8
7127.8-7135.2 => 37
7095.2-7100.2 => 37.7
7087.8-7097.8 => 37.4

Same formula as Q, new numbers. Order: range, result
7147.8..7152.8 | 36.9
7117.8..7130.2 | 37.5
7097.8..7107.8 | 38.1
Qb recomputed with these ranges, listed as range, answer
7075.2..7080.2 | 38.2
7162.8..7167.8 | 36.7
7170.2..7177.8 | 36.7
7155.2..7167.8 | 36.8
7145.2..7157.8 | 36.8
